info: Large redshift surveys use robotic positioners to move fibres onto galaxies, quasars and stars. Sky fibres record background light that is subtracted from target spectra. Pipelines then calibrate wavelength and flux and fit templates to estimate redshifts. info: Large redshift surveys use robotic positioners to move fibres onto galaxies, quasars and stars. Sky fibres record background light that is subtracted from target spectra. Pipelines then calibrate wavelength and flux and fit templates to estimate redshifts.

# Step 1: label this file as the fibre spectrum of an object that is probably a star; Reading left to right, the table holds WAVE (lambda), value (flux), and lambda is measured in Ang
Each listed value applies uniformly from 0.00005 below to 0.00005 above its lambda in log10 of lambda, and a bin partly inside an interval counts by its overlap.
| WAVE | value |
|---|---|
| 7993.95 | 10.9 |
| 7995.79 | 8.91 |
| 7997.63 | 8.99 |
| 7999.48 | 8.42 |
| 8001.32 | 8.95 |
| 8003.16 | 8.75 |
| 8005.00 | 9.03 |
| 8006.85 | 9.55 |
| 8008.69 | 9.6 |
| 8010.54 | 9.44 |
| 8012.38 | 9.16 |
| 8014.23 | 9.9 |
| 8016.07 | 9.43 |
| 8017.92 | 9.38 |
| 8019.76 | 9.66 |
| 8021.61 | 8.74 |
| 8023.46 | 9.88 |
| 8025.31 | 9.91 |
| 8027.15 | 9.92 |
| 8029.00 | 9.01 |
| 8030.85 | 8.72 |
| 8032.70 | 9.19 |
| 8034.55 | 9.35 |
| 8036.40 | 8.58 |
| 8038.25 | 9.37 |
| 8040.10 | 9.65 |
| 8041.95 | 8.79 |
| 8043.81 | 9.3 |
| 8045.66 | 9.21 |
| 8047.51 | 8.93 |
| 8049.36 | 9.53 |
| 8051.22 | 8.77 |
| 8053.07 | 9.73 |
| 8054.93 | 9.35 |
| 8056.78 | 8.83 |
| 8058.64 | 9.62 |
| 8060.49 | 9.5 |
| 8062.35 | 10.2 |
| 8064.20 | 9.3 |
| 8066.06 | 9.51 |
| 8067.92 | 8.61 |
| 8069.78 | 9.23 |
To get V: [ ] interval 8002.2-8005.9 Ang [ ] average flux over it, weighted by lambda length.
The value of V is 8.9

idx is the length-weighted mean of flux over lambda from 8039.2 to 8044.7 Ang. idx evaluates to 9.23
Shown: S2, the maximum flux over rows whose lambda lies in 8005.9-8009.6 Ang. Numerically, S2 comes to 9.6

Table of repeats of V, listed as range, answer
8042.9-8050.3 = 9.24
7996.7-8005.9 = 8.83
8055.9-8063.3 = 9.55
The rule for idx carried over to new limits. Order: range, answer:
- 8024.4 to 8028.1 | 9.93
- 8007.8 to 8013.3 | 9.4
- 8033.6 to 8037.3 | 8.97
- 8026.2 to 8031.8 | 9.23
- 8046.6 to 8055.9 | 9.26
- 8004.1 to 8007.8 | 9.29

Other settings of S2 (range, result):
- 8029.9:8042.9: 9.65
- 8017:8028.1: 9.92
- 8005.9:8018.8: 9.9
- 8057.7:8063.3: 10.2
